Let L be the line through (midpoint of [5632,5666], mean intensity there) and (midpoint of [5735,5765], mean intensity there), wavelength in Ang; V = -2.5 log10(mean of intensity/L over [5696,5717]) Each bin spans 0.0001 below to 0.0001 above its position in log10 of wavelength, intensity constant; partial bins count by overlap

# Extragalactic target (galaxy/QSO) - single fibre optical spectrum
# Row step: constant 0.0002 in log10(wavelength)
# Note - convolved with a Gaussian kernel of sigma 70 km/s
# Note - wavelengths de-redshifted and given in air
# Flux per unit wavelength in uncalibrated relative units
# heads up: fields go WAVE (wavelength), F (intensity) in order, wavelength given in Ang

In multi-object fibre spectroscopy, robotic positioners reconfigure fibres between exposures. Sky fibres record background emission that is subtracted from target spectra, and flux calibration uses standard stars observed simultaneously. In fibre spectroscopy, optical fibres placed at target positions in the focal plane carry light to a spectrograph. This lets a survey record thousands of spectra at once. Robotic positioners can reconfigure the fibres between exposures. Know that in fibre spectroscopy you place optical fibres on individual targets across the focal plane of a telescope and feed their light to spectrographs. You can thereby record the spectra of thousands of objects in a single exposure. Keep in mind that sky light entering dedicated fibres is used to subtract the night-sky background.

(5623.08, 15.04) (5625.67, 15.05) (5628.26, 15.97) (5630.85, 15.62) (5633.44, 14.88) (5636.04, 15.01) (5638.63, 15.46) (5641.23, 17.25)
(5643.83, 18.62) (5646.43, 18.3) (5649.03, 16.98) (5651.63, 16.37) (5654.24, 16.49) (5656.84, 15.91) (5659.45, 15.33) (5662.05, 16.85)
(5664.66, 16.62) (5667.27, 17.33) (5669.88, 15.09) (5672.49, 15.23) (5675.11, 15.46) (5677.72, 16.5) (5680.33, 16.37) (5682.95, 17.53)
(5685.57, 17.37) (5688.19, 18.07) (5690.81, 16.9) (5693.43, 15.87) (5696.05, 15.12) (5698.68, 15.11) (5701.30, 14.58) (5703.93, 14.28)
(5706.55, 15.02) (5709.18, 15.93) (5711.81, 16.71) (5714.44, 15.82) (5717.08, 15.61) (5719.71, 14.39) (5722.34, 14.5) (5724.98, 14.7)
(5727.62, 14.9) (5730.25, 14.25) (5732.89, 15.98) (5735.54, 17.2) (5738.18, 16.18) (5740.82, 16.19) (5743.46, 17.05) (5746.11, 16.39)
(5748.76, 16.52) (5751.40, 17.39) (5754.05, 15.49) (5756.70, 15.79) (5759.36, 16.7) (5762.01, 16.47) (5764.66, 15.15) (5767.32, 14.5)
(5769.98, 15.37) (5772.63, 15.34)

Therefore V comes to 0.07 mag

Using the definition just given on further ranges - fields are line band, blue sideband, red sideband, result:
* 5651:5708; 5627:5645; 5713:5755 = -0.006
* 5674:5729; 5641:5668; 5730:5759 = 0.056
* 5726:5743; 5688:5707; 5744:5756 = 0.023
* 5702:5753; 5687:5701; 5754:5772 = 0.009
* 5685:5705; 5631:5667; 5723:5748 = 0.018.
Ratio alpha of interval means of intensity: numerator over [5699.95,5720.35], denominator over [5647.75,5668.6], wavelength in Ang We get 0.93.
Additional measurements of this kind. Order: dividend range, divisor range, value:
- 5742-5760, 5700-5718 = 1.07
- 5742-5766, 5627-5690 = 0.99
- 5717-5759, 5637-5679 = 0.96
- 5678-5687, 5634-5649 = 1.01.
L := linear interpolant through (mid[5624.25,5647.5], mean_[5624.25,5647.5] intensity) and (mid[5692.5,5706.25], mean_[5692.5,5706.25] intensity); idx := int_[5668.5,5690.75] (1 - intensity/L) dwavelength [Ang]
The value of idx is -1.6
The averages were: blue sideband 16.2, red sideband 15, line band 16.5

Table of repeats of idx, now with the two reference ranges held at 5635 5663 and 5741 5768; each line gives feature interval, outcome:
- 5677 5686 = -0.2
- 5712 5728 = 1.2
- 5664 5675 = 0.4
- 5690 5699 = 0.4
